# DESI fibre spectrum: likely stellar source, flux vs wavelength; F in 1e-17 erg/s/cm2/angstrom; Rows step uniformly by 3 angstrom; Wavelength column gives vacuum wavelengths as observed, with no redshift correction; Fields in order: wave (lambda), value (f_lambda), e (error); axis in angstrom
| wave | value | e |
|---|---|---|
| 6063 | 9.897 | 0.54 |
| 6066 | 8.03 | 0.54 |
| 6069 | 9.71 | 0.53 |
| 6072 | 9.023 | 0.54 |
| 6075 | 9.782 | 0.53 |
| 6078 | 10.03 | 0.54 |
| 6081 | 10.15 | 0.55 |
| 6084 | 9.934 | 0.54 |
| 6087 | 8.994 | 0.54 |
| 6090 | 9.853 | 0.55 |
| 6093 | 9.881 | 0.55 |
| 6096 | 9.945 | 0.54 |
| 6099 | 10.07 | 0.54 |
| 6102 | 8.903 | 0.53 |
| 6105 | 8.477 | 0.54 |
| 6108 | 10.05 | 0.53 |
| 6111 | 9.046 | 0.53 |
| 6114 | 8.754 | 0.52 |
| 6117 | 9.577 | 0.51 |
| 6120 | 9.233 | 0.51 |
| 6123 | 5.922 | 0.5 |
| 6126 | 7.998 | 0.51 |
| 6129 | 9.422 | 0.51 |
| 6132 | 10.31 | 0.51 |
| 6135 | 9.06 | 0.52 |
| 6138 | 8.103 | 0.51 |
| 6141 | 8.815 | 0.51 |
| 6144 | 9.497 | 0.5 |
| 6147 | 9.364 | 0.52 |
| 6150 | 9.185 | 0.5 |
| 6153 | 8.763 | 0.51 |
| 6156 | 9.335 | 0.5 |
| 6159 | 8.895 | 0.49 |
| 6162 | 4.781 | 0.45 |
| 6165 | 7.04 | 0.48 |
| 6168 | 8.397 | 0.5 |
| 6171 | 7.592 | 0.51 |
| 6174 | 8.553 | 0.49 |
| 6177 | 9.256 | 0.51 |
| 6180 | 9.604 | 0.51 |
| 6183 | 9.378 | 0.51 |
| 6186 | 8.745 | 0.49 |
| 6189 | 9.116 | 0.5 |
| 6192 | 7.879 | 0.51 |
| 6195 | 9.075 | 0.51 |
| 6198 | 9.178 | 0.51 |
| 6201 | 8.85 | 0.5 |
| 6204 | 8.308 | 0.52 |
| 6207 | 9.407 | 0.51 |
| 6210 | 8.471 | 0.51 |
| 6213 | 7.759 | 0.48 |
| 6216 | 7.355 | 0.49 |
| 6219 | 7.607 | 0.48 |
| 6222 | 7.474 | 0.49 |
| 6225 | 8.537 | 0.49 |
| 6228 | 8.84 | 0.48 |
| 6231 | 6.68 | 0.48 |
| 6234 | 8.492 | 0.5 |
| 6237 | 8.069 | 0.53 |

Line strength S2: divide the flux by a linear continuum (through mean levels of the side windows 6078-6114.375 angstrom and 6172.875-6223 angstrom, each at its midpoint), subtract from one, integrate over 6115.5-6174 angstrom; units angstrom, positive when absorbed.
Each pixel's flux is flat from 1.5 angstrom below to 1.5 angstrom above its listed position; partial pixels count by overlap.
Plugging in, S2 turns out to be 3.9 angstrom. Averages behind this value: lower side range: 9.55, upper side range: 8.6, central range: 8.49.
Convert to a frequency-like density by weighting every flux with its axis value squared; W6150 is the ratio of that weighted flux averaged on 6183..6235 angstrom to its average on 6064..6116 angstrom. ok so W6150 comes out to 0.92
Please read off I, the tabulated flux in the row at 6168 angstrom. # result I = 8.397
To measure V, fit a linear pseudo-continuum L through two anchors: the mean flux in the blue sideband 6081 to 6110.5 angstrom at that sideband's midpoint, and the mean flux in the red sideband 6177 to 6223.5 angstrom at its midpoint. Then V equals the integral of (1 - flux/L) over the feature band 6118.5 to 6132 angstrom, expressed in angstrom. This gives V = 1.3 angstrom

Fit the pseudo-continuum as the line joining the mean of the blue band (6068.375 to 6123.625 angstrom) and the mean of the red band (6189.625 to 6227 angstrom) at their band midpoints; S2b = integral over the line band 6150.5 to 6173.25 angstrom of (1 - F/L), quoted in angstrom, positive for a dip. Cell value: 2.2 angstrom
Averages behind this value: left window 9.38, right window 8.35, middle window 7.91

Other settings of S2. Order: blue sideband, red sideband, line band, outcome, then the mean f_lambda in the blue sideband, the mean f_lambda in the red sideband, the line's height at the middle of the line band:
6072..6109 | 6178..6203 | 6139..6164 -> 1.89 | 9.64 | 8.97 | 9.23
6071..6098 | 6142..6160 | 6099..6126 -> 2.08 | 9.75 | 9.17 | 9.51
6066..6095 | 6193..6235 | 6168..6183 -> -0.20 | 9.62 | 8.28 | 8.67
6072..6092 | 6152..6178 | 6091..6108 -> -0.26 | 9.74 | 8.03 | 9.38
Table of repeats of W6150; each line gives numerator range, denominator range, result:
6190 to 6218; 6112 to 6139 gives 1.00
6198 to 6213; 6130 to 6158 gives 0.97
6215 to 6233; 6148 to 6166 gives 0.99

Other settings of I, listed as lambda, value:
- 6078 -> 10.03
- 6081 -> 10.15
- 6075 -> 9.782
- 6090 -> 9.853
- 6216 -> 7.355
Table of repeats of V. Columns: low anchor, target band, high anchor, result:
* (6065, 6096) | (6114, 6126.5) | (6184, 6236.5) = 1.3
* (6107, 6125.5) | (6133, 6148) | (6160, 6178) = -1.5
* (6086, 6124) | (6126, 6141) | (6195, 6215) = -0.1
